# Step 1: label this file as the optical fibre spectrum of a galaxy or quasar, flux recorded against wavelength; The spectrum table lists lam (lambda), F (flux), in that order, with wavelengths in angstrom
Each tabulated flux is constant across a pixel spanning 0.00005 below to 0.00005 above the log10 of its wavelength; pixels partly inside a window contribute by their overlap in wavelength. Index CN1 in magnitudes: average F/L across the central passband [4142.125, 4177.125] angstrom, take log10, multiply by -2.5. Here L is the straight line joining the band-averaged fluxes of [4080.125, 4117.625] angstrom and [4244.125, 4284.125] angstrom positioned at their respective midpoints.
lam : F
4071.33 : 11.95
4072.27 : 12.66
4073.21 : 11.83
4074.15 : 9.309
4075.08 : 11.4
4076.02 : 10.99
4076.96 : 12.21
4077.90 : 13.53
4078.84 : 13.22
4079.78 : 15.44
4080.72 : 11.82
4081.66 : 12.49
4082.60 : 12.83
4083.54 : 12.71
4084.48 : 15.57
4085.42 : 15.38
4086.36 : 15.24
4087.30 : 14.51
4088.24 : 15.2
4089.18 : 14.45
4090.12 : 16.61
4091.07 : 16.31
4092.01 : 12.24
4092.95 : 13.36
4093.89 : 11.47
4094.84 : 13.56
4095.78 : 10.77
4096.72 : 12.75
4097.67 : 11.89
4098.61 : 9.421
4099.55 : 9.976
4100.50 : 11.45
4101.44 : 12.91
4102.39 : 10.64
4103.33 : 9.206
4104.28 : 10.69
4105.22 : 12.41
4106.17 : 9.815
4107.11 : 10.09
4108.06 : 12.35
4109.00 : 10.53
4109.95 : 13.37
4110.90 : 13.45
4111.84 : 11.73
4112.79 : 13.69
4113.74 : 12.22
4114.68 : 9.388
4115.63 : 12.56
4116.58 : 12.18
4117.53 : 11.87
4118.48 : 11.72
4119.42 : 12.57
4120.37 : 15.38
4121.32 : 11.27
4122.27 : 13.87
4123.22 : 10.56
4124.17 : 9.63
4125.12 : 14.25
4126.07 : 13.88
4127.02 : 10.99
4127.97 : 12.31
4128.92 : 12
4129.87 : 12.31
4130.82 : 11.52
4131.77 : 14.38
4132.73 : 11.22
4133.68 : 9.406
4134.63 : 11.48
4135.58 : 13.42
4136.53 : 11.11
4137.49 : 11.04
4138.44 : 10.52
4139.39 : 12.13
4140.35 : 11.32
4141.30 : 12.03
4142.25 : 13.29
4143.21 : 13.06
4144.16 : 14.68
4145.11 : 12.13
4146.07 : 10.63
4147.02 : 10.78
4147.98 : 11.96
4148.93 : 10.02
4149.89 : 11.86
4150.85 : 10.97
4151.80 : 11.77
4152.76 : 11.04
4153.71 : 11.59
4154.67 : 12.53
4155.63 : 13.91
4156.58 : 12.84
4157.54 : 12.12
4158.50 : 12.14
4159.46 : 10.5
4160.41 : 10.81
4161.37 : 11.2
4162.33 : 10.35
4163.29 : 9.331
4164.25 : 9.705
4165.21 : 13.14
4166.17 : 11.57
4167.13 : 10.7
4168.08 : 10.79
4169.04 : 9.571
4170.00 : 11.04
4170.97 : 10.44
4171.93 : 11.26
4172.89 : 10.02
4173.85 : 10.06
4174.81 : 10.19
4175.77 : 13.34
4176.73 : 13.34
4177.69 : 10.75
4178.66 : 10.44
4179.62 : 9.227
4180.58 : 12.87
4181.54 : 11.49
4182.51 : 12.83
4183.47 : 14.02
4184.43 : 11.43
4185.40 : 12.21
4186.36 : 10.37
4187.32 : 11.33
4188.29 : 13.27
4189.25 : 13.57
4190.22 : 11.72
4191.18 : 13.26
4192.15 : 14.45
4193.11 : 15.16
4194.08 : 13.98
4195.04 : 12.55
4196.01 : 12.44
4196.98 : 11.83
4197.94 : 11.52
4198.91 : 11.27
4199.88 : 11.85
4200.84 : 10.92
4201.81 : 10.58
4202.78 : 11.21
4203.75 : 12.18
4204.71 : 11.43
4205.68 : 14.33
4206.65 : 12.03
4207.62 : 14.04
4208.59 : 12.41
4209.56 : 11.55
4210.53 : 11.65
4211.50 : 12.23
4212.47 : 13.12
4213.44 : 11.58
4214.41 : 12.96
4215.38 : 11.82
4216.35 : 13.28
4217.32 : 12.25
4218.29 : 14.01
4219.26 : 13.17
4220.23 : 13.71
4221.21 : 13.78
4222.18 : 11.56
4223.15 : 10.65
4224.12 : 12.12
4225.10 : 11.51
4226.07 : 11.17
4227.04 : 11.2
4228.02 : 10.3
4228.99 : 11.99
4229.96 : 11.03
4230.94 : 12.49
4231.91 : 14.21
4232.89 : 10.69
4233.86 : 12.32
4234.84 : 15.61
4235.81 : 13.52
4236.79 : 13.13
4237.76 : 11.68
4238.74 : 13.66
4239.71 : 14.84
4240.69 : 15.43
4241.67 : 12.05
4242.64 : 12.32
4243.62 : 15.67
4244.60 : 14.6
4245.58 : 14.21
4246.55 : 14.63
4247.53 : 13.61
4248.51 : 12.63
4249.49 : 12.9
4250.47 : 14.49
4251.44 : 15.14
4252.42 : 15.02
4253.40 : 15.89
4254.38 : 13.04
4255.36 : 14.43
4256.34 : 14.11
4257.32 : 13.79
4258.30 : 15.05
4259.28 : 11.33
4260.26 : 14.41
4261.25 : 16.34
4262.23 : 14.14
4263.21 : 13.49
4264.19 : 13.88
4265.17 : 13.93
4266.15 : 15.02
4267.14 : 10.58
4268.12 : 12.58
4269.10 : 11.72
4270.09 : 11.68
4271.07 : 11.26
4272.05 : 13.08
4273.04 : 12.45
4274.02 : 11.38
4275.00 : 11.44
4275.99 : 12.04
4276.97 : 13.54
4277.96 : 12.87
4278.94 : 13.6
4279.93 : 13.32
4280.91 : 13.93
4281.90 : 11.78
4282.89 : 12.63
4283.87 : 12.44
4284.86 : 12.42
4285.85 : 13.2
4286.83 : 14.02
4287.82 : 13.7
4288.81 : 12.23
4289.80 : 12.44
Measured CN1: 0.12 mag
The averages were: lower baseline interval 12.5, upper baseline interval 13.4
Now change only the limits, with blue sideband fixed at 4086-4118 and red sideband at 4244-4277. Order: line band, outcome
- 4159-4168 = 0.18 mag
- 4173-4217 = 0.07 mag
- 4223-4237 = 0.09 mag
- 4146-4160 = 0.09 mag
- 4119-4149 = 0.04 mag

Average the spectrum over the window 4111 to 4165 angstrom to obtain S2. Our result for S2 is 11.9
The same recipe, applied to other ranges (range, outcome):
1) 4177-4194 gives 12.3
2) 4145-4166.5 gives 11.4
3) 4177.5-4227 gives 12.3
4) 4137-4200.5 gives 11.8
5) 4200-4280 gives 12.9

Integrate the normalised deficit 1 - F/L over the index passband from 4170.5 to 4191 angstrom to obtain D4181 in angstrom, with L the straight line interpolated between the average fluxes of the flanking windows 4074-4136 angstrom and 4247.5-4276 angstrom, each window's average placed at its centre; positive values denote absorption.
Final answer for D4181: 1.9 angstrom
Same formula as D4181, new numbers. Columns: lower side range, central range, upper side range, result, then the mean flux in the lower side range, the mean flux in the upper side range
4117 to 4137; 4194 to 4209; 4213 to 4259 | 0.9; 12.2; 13.2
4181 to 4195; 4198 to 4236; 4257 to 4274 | 2.0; 12.8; 13.2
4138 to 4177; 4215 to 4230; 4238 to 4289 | 0.6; 11.5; 13.4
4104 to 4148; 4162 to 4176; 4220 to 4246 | 1.8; 12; 12.8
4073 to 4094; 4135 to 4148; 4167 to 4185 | 0.1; 13.5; 11.3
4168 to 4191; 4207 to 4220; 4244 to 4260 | 0.1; 11.5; 14.1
